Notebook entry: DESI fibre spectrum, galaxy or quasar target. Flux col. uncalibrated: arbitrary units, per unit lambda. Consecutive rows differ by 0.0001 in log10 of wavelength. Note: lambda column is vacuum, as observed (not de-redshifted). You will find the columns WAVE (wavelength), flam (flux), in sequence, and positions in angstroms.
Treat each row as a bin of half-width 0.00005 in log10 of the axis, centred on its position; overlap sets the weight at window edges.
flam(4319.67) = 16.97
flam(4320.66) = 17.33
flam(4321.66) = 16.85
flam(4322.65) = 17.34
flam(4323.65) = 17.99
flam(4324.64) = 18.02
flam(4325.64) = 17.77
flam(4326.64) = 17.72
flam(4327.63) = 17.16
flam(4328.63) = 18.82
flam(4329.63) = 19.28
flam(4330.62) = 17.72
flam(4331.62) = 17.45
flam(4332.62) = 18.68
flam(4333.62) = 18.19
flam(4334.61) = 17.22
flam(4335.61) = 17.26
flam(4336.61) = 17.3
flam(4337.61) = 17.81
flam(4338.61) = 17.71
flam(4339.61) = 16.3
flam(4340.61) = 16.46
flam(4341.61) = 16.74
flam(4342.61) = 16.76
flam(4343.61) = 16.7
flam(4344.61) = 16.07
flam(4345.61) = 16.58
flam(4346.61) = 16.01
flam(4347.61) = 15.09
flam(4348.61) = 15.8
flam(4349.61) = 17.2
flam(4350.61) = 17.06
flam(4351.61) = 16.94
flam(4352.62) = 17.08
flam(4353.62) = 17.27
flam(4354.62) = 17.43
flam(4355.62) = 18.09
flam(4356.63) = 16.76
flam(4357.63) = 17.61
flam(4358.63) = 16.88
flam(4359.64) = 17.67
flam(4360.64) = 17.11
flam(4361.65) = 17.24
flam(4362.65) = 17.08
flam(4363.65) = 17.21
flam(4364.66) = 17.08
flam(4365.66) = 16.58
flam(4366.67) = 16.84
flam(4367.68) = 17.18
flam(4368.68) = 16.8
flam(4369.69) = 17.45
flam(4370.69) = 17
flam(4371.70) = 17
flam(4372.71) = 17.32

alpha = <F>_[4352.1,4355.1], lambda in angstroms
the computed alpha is 17.2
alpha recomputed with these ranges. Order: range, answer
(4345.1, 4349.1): 15.9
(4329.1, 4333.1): 18.3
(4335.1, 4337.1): 17.3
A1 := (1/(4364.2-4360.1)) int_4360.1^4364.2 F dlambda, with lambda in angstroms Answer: 17.2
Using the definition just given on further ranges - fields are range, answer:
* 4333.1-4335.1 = 17.8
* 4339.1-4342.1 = 16.5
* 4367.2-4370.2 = 17.2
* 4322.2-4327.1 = 17.7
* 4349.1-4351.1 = 17.1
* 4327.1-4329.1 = 18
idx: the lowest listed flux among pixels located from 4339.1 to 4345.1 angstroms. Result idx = 16.07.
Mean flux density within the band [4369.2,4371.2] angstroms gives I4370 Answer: 17.2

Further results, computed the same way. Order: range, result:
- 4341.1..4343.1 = 16.7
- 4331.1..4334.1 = 18.1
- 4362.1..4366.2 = 17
